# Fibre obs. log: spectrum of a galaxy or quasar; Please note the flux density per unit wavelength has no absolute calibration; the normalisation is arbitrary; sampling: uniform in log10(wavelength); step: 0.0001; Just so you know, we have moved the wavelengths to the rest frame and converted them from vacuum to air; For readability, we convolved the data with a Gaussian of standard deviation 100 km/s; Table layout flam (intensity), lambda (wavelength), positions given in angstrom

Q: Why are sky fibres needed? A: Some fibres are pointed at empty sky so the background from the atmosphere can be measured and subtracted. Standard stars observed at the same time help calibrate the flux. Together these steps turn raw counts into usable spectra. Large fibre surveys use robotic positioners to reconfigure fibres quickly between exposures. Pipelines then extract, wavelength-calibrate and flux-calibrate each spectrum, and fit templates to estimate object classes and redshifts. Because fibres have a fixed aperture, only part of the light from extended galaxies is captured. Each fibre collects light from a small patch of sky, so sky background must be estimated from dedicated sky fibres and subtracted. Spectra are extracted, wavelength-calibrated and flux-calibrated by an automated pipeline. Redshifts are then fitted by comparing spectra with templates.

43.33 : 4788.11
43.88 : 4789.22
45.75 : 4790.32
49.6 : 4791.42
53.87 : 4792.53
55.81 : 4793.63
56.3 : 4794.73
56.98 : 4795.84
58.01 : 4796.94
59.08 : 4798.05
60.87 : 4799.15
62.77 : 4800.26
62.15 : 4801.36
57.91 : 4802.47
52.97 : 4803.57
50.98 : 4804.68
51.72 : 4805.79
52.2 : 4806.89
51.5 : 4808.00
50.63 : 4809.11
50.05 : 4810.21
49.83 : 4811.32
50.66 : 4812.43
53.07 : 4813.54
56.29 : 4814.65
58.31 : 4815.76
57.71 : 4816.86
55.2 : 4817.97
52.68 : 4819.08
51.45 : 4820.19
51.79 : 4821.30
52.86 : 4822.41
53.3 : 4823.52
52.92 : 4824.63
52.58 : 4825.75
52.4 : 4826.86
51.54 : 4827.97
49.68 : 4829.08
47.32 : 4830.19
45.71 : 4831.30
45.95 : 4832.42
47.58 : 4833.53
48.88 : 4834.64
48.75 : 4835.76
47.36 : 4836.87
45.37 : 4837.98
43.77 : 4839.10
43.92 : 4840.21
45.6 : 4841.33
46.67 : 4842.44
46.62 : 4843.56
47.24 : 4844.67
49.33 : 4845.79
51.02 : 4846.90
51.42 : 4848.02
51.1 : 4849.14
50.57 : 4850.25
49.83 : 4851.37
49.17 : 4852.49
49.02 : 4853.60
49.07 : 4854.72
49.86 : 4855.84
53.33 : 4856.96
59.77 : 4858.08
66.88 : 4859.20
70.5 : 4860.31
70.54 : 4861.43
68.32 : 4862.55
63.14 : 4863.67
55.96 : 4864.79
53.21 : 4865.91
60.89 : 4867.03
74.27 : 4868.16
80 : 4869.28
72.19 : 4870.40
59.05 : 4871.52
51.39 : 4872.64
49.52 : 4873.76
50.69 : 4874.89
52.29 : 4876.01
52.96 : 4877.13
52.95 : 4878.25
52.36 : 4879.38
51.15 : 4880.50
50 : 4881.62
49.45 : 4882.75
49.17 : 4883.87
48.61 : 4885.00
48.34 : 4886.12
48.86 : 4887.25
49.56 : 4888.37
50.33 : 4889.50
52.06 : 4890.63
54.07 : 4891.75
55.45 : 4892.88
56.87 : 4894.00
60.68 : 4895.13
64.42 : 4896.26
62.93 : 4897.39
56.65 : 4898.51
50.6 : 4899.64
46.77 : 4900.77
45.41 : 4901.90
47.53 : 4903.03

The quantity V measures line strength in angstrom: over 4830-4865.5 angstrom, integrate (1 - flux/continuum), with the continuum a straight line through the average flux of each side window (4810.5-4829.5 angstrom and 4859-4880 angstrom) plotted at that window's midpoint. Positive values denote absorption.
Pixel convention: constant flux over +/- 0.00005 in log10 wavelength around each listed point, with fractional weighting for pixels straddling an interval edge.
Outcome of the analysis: 3.4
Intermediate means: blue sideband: 53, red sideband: 60.8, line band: 51.9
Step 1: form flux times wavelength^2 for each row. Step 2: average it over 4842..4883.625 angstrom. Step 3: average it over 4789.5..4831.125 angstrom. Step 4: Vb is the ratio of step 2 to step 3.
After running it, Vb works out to 1.06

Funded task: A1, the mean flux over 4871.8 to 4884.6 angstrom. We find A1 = 51.2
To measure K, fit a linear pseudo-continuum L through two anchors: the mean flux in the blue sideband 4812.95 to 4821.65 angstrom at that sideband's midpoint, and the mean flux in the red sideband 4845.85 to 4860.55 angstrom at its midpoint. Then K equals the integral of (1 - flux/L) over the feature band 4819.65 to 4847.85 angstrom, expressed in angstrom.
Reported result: 2.76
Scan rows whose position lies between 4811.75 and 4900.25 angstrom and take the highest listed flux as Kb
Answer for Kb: 80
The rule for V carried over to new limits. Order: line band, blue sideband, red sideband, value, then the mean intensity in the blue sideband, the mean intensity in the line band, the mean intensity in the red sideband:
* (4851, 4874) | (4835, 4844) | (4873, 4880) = -4.81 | 46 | 60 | 51.8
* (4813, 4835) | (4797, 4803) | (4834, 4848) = 0.33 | 60.3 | 51.9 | 47.2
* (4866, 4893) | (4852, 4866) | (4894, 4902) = 1.18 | 58.6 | 54.8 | 56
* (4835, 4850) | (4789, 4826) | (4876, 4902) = 1.63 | 54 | 47.6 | 52.7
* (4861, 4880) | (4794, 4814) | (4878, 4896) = -2.62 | 54.9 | 59.9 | 52.1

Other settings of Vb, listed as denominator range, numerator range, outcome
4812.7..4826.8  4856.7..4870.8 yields 1.24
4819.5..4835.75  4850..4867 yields 1.16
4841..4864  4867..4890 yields 1.02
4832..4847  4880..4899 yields 1.16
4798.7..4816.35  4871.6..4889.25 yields 0.96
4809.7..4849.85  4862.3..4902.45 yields 1.13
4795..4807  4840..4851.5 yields 0.87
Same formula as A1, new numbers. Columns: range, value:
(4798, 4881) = 53.8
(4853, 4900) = 56.6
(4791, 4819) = 55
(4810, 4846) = 50.1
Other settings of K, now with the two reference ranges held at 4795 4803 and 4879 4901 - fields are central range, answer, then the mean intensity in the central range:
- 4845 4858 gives 1.20 angstrom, 50.6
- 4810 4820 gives 0.78 angstrom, 53.8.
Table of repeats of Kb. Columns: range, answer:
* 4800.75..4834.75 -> 62.15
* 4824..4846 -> 52.92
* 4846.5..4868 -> 70.54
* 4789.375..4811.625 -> 62.77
